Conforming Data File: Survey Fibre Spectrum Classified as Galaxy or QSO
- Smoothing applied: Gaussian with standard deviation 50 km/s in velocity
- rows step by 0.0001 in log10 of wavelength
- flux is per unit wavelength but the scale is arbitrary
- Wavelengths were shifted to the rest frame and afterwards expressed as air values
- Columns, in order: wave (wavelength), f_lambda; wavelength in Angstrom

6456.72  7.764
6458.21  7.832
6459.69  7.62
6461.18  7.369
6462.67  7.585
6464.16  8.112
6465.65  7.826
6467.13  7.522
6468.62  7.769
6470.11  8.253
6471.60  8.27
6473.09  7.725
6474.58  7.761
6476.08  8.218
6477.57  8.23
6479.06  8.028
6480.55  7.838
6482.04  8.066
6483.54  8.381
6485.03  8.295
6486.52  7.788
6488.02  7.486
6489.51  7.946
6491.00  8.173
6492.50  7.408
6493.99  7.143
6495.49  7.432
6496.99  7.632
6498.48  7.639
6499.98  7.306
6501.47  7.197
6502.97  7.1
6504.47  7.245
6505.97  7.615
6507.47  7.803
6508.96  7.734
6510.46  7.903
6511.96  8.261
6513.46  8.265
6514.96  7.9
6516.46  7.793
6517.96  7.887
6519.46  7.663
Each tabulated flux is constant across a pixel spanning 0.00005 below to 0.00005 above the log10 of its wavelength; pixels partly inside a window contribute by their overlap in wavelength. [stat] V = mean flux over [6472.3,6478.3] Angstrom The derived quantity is 7.98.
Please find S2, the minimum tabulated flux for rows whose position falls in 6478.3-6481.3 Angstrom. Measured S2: 7.838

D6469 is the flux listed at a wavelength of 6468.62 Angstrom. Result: 7.769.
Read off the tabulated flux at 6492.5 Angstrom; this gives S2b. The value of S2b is 7.408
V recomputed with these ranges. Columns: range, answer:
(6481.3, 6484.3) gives 8.21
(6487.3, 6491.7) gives 7.88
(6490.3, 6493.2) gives 7.78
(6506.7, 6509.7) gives 7.79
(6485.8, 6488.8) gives 7.63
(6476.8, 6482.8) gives 8.04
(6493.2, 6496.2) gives 7.29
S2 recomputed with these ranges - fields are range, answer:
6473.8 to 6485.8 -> 7.761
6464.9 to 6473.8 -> 7.522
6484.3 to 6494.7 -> 7.143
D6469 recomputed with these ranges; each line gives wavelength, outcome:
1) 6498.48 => 7.639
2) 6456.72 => 7.764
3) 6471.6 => 8.27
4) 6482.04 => 8.066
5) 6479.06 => 8.028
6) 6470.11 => 8.253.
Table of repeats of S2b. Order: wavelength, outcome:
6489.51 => 7.946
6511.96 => 8.261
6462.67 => 7.585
